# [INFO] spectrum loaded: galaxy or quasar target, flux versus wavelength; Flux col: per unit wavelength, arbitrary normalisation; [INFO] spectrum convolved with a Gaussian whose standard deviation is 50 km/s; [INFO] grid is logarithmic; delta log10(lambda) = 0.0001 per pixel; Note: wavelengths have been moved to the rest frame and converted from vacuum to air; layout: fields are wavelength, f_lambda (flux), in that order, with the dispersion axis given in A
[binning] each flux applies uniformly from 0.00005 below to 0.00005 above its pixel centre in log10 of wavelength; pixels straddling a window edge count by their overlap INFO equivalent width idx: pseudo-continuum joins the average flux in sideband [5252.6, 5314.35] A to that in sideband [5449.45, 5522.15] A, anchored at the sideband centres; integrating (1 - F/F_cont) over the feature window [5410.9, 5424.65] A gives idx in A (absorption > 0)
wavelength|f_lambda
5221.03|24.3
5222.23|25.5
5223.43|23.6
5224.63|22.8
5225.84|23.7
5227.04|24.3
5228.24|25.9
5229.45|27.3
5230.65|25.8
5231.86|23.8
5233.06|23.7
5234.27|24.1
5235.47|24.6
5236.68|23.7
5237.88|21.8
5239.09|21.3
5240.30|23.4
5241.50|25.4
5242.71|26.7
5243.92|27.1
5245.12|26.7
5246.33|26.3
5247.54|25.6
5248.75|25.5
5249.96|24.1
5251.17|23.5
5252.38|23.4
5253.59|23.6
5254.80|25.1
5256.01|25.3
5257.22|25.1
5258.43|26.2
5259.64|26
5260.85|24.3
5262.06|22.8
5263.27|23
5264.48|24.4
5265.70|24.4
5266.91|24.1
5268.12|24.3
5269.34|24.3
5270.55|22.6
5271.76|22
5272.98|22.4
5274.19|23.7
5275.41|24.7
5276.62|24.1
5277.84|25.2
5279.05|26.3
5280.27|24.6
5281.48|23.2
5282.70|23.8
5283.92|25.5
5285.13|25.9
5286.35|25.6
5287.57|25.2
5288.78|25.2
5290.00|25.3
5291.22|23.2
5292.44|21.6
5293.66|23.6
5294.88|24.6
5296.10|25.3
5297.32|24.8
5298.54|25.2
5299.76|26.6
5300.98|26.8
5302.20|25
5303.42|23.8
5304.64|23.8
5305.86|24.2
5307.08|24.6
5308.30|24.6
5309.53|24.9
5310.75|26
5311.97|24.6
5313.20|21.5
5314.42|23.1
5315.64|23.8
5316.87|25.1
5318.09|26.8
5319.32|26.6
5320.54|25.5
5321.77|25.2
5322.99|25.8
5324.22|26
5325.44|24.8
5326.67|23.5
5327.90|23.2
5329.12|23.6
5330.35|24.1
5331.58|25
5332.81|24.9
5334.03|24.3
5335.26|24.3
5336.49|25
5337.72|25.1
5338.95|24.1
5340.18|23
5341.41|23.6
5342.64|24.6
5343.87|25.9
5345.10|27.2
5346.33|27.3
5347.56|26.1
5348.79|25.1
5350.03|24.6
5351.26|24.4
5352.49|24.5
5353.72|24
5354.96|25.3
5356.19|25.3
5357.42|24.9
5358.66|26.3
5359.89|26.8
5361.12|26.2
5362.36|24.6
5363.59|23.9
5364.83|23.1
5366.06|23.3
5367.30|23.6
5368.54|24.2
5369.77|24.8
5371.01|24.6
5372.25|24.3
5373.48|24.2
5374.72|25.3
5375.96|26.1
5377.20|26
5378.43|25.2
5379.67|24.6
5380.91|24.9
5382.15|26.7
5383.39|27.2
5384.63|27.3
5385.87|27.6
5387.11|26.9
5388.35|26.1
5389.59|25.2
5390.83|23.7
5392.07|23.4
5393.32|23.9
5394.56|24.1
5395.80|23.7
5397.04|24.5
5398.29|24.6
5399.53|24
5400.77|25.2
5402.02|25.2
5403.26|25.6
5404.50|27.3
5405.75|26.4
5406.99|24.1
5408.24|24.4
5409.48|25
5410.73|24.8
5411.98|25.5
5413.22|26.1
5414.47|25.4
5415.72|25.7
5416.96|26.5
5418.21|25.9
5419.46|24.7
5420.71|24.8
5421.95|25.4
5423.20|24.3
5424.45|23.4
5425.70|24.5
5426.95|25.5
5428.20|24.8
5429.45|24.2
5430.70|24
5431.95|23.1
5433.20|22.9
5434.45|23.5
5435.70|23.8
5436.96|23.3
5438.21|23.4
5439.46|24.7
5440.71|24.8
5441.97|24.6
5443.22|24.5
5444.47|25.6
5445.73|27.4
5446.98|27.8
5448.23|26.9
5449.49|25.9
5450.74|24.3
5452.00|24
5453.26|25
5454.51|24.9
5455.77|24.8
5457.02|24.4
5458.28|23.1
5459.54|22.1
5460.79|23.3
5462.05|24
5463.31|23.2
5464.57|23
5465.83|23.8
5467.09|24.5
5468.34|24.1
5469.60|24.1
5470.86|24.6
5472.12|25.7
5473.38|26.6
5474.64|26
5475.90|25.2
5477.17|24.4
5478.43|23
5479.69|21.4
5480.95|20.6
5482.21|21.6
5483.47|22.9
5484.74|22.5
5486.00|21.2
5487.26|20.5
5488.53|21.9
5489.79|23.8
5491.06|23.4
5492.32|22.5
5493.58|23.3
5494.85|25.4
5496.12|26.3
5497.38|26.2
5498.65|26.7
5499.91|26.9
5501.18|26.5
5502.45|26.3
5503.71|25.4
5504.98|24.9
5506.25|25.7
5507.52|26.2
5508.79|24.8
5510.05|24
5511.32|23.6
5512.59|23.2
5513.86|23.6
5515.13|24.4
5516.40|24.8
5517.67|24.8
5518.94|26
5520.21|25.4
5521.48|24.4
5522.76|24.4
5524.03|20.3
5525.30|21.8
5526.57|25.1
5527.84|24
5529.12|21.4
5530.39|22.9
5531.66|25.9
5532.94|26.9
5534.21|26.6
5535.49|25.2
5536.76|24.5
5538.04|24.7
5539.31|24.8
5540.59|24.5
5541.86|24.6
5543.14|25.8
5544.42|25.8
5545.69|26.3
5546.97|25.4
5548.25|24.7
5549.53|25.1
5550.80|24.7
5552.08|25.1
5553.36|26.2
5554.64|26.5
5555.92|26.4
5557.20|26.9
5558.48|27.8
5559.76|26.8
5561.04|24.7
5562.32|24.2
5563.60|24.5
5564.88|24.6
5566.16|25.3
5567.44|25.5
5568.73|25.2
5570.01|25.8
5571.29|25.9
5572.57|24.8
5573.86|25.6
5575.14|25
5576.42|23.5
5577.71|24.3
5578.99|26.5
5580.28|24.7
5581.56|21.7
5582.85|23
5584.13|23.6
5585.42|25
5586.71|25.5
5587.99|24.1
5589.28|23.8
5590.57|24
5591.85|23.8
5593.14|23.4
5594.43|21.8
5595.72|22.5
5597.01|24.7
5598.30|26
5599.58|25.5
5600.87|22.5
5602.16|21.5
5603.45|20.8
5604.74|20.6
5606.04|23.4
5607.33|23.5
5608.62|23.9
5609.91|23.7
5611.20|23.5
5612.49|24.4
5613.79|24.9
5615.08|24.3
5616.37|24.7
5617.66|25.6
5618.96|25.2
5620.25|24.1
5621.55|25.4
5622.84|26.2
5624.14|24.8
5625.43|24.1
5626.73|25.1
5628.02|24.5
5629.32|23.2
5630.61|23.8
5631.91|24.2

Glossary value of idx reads -0.57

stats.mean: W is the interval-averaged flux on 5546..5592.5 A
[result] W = 25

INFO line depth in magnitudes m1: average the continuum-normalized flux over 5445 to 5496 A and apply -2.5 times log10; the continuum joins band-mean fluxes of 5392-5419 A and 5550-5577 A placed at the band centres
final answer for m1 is 0.06 mag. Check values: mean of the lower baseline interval 25.1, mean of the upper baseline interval 25.5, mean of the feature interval 23.9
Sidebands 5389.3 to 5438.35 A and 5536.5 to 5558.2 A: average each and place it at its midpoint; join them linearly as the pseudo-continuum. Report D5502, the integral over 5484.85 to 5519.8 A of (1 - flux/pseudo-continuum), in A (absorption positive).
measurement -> 0.9 A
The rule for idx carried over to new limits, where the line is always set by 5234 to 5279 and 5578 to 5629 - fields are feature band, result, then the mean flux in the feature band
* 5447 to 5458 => -0.4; 25.1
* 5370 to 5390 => -1.2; 25.7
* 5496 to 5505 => -0.8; 26.2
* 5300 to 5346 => -0.8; 24.7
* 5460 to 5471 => 0.2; 23.8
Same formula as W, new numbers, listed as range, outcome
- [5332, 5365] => 25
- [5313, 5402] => 24.9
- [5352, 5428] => 25.1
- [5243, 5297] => 24.5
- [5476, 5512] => 24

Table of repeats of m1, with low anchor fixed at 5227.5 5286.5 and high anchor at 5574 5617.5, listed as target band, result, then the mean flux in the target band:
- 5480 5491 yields 0.10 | 21.9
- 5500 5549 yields -0.04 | 24.7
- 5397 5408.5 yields -0.04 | 25.2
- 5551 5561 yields -0.11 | 26.3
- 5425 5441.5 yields 0.01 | 24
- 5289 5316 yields 0.00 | 24.4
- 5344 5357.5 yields -0.05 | 25.4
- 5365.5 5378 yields -0.02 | 24.7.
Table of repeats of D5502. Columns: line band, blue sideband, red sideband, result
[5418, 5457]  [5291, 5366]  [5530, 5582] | 0.5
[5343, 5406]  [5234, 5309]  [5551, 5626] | -1.8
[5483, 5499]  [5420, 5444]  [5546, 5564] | 0.9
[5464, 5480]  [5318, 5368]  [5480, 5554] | 0.1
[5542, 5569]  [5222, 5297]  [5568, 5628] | -1.5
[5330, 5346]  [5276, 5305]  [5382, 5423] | 0.2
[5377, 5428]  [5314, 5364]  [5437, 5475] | -0.9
